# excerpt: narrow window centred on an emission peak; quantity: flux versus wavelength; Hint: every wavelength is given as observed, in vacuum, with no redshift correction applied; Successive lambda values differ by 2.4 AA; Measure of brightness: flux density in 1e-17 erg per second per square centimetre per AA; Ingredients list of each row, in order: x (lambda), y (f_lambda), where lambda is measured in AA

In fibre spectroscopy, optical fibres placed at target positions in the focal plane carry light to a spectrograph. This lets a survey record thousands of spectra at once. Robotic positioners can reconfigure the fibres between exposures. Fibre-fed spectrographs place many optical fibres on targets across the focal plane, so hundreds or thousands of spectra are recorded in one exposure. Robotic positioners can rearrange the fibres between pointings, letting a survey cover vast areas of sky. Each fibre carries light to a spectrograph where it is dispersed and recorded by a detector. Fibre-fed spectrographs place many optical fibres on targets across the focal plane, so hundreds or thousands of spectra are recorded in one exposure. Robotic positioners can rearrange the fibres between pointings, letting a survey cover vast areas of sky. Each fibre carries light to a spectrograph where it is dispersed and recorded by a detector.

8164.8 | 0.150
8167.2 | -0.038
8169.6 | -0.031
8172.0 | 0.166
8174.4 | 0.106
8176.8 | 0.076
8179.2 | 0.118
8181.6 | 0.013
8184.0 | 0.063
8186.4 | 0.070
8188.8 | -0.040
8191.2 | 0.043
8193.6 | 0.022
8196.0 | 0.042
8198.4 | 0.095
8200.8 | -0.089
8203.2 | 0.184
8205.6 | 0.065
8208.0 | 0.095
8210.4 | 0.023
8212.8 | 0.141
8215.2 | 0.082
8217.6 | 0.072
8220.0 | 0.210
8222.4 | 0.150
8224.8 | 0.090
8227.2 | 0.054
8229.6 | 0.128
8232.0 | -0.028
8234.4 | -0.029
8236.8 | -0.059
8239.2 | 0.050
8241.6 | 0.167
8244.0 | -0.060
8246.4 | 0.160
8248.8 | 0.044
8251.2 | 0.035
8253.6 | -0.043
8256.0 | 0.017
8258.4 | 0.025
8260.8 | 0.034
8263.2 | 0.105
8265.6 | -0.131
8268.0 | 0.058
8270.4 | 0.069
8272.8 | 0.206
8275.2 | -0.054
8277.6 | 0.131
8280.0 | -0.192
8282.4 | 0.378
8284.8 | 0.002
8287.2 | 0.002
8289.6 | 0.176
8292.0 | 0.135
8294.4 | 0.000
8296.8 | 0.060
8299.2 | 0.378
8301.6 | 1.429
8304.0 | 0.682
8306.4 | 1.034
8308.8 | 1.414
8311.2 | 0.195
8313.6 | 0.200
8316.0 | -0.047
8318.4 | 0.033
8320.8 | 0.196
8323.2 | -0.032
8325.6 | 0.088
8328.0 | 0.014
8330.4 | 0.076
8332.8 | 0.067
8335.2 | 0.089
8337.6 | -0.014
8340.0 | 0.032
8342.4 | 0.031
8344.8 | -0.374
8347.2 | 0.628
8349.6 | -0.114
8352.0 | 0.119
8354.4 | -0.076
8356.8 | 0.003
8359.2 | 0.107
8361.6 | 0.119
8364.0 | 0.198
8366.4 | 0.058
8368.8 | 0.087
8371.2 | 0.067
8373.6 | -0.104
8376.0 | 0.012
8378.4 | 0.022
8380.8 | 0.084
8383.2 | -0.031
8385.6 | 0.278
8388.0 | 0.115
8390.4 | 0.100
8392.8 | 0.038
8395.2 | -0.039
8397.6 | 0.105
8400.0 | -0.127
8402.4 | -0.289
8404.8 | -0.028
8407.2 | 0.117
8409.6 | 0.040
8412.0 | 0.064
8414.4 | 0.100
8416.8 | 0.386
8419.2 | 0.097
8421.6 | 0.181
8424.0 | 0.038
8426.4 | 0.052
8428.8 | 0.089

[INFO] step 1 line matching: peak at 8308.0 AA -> [O II]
